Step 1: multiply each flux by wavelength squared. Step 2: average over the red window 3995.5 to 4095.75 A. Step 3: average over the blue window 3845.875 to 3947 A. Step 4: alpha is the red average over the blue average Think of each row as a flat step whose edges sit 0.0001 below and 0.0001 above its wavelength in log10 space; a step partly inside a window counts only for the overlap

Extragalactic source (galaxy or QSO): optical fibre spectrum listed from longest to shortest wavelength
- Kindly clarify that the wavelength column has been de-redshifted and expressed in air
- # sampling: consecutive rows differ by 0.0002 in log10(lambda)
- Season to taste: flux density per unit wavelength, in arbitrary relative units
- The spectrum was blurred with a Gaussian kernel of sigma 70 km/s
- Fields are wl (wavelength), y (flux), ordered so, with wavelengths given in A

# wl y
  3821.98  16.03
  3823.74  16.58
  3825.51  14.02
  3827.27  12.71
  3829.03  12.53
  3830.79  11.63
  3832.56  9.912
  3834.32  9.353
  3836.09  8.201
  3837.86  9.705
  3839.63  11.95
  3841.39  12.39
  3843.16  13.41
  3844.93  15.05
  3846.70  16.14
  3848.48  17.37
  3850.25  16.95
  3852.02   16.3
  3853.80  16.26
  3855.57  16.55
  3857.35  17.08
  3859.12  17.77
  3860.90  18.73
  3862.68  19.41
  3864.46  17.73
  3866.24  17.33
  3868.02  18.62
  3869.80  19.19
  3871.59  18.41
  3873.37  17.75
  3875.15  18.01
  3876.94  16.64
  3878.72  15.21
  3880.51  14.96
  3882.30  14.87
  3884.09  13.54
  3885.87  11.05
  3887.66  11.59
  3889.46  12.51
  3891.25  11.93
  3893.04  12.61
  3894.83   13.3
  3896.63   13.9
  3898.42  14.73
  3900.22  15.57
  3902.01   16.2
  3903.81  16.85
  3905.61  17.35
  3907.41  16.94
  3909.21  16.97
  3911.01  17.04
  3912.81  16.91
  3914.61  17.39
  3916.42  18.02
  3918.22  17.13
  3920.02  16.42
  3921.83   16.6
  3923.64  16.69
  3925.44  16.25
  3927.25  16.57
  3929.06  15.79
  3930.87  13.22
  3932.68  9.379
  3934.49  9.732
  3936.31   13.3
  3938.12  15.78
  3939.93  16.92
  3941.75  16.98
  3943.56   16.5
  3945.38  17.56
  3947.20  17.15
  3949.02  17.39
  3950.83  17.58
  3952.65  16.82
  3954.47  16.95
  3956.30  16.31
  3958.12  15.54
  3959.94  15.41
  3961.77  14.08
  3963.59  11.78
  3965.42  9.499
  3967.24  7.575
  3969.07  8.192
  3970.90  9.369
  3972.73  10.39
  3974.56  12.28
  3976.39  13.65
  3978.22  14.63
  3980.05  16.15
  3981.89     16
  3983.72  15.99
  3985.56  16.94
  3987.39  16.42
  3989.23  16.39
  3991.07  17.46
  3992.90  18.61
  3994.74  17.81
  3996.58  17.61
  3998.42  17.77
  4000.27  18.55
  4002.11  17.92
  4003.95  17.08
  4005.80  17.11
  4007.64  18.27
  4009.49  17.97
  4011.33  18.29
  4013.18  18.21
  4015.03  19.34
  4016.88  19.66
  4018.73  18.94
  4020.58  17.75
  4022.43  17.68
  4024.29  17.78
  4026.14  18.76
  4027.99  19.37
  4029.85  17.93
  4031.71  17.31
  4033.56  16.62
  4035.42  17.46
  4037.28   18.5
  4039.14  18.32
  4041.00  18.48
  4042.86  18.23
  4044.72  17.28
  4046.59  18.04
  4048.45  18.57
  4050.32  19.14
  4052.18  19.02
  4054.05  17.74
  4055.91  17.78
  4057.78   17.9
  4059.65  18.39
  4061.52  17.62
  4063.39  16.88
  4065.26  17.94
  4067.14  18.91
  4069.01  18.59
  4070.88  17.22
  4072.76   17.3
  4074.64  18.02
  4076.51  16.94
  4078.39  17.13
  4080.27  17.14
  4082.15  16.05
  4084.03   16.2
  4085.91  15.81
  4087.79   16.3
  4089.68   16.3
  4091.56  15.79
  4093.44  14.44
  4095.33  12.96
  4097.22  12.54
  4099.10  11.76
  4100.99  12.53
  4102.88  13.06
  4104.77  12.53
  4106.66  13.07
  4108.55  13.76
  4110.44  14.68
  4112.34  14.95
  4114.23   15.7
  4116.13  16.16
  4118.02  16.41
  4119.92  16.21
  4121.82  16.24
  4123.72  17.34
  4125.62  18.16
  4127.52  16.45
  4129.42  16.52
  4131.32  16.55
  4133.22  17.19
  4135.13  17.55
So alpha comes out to 1.2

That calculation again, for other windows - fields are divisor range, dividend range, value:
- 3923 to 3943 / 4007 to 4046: 1.30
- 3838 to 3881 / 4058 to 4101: 1.10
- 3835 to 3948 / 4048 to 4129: 1.15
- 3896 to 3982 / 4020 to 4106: 1.20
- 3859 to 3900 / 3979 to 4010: 1.18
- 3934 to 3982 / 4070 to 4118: 1.14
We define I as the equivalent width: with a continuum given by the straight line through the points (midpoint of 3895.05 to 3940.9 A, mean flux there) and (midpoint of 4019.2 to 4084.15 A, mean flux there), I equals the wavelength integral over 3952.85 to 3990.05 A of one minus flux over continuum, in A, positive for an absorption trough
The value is 6.28 A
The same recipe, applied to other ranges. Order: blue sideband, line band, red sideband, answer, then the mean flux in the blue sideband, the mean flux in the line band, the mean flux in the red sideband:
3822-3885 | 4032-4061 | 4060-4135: -4.2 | 15.2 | 18.1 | 15.9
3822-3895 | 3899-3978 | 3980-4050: 6.4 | 14.8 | 15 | 17.8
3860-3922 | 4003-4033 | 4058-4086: -2.1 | 16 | 18.2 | 17.4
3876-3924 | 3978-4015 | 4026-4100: -2.2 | 15.3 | 17.4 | 17.1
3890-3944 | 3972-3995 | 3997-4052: 2.1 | 15.4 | 15.6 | 18.2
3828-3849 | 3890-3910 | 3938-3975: -2.7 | 12.2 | 15.1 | 14.3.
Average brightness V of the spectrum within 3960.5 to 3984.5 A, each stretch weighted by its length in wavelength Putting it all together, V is 12.3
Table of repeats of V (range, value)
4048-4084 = 17.8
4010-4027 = 18.5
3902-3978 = 14.9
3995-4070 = 18.1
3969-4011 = 16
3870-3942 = 15.3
